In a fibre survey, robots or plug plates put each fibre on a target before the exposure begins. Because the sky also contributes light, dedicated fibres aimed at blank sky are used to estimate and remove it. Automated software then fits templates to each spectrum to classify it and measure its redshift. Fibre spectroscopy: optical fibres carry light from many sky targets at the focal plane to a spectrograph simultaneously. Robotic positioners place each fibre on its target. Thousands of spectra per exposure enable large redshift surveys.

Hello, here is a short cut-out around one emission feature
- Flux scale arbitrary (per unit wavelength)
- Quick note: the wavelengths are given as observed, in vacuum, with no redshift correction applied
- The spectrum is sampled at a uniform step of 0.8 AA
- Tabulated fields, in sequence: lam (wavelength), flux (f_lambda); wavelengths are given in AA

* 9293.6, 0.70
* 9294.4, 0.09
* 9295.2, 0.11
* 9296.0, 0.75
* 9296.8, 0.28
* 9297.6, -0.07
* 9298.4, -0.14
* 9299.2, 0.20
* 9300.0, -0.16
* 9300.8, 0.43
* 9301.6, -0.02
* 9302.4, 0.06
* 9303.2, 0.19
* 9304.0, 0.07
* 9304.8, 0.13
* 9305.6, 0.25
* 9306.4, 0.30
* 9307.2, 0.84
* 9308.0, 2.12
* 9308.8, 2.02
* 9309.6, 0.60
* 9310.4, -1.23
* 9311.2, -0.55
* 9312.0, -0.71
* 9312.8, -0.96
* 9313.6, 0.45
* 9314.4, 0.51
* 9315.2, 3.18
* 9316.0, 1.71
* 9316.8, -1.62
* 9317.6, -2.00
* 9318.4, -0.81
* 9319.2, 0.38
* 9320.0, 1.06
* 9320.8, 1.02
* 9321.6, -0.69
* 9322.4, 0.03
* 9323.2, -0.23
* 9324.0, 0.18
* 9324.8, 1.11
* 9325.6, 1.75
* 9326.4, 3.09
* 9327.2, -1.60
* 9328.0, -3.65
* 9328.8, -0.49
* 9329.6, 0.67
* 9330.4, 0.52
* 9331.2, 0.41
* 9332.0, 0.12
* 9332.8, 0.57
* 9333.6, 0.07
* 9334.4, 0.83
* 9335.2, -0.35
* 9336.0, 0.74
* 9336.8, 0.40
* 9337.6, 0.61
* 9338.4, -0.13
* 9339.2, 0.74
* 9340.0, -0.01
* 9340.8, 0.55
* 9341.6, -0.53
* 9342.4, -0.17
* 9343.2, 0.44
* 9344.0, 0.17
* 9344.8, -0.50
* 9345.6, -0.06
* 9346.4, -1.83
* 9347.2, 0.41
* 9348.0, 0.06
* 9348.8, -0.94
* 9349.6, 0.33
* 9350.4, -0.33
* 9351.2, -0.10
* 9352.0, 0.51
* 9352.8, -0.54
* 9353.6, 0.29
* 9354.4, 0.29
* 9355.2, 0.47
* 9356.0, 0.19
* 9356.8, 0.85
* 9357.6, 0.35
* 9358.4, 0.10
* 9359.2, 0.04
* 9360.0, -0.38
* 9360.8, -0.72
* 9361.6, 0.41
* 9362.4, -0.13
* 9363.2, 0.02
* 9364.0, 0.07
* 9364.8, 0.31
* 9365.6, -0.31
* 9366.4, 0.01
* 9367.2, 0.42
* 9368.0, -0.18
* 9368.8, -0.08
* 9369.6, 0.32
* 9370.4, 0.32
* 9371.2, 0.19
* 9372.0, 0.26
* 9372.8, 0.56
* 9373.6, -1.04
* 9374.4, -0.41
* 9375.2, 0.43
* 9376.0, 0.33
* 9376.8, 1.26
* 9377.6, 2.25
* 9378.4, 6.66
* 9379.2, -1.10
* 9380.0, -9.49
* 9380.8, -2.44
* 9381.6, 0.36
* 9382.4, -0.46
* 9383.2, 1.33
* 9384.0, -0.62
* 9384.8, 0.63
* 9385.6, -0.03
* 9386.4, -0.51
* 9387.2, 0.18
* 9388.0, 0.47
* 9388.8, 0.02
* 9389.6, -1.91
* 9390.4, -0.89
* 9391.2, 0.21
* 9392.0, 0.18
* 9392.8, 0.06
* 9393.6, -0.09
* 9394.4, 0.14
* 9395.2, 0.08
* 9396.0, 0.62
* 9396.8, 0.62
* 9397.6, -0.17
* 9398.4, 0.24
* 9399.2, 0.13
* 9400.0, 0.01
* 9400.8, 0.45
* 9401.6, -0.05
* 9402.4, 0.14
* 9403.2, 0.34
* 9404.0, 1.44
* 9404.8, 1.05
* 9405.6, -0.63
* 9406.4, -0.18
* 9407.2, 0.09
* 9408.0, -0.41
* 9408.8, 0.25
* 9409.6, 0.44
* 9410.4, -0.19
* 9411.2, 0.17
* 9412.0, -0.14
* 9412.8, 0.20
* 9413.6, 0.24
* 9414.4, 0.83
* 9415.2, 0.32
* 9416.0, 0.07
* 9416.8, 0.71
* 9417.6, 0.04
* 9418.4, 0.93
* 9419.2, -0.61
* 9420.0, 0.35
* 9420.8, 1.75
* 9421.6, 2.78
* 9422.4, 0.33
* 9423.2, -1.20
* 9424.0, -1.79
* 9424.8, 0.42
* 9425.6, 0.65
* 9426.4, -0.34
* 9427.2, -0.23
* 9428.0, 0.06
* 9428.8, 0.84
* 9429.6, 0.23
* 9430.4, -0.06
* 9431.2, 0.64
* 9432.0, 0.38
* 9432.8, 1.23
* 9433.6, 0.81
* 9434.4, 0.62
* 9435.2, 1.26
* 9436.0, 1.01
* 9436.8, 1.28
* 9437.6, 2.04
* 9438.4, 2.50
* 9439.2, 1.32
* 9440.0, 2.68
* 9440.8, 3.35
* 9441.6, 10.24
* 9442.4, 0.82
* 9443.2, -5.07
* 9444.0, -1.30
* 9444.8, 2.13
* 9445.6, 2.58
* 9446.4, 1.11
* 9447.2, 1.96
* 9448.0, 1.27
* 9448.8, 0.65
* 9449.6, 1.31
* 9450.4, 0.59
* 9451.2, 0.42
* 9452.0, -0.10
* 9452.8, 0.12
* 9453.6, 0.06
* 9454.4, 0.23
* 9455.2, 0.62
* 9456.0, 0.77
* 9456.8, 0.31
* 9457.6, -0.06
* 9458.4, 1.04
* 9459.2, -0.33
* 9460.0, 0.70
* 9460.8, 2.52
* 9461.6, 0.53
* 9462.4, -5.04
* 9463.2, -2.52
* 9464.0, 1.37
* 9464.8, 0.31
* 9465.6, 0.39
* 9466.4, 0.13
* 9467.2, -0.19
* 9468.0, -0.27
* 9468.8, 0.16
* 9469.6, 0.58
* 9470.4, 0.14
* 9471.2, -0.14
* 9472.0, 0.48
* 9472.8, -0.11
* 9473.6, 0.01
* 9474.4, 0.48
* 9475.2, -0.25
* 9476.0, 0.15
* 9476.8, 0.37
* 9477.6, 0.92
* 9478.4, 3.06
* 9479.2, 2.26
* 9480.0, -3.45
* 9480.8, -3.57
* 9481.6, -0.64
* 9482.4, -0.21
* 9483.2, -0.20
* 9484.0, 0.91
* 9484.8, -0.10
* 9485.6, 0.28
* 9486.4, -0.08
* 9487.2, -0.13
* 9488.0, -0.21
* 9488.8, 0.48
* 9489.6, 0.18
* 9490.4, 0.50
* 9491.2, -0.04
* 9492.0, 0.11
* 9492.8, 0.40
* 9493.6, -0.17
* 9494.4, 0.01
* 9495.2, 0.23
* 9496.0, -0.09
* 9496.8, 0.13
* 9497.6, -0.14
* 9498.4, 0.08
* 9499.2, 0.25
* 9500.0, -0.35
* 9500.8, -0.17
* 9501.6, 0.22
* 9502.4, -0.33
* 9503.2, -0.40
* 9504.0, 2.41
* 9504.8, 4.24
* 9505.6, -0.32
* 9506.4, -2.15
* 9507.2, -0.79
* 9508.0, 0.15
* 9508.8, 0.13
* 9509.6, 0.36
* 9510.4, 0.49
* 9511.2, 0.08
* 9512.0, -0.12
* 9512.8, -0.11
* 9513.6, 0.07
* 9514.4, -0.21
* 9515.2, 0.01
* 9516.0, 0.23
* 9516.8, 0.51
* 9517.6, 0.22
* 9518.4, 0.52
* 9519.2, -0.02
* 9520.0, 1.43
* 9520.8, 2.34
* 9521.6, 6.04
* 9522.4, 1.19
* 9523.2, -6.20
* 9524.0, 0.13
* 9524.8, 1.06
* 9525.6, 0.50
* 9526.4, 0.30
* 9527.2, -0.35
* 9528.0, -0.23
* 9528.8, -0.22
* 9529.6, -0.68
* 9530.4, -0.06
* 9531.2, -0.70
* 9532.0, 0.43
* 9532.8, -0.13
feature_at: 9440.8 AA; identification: [O II]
